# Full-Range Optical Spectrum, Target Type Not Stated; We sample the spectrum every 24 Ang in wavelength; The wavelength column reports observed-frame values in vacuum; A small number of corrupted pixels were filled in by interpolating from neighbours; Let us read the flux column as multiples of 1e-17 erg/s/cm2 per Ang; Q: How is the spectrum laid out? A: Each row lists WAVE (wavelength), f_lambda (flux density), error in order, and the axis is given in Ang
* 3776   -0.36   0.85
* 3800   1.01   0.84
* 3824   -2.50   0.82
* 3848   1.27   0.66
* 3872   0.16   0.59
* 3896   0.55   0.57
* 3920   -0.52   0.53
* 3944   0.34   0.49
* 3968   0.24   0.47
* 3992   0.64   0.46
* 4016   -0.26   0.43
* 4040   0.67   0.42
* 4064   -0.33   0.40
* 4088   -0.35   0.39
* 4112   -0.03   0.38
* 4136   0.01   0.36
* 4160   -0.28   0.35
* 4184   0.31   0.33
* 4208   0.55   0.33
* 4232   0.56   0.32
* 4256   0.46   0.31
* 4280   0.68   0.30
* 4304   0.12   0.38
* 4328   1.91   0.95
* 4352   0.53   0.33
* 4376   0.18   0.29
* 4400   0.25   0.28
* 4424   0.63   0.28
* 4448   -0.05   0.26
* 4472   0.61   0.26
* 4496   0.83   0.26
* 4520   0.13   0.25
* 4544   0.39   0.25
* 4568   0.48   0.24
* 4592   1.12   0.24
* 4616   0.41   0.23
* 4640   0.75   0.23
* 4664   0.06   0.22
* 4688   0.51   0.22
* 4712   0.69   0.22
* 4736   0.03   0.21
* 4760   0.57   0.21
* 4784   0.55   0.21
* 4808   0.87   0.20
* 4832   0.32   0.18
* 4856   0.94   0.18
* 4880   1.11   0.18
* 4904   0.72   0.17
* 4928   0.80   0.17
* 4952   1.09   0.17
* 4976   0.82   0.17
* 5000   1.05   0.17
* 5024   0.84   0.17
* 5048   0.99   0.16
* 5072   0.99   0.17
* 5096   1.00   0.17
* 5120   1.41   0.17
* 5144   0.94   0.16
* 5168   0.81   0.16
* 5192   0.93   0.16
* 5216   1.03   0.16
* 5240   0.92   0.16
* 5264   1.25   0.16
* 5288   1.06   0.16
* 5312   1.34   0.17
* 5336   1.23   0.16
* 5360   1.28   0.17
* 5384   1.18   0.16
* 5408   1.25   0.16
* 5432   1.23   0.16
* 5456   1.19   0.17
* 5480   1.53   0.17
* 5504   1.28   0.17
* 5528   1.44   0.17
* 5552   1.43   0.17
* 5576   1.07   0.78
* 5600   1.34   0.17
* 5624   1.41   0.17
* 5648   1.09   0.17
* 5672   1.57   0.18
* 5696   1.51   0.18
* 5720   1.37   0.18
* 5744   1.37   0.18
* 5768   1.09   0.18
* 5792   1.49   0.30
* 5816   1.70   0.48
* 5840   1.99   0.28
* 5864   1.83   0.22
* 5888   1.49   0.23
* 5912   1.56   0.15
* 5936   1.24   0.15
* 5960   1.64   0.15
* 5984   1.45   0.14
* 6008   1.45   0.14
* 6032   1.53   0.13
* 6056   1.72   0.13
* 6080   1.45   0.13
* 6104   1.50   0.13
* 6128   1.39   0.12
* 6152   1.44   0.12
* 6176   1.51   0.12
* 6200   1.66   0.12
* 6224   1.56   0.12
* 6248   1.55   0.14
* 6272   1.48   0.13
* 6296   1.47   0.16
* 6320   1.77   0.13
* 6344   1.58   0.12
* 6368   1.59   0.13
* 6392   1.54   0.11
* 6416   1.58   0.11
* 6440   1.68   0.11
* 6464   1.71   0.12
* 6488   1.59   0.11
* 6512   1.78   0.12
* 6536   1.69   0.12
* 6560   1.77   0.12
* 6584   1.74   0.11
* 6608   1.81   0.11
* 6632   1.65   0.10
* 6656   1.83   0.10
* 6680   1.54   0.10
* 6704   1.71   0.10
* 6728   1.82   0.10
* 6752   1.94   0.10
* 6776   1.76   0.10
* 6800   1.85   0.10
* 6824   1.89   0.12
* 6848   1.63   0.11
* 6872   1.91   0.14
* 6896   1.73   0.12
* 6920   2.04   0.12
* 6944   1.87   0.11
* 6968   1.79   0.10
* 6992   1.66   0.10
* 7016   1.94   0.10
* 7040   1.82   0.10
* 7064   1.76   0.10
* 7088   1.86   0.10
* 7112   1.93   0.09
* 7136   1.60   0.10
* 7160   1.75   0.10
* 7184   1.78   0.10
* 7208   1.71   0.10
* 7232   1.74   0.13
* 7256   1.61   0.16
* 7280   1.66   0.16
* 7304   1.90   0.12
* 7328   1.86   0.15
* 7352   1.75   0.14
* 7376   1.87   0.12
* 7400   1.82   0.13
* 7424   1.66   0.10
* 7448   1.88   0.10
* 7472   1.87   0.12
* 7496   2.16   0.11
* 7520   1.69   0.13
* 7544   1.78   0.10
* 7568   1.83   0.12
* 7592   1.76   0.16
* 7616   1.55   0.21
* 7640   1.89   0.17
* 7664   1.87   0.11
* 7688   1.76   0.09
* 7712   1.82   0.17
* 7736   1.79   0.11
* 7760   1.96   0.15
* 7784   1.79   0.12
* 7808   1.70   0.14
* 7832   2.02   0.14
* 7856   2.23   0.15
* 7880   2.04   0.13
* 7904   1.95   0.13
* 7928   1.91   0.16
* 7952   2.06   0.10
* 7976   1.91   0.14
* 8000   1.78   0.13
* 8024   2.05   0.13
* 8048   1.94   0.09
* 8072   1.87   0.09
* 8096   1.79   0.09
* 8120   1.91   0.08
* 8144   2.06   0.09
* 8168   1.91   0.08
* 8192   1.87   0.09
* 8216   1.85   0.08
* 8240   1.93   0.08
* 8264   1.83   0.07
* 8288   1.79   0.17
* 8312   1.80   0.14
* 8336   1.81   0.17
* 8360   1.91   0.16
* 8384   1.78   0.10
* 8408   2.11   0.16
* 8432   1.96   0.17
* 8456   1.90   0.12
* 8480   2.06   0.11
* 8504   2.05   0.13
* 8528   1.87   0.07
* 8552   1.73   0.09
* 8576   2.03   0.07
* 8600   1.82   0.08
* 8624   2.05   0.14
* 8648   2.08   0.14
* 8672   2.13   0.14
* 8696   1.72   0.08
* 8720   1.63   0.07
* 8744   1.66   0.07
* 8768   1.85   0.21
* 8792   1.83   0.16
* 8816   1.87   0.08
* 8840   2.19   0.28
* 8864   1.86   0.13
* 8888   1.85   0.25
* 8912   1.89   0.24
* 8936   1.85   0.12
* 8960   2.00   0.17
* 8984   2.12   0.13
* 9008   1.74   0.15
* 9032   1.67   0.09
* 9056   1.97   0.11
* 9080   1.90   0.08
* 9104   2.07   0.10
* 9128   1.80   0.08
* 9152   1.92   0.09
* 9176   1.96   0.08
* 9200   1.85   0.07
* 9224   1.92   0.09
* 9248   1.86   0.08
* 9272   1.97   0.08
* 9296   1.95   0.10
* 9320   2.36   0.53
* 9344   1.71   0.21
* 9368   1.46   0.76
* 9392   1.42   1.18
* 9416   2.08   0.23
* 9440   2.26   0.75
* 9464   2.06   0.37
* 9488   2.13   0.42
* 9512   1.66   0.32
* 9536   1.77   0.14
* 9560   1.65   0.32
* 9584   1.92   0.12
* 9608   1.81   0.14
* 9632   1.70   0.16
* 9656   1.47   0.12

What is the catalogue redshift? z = 0.217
